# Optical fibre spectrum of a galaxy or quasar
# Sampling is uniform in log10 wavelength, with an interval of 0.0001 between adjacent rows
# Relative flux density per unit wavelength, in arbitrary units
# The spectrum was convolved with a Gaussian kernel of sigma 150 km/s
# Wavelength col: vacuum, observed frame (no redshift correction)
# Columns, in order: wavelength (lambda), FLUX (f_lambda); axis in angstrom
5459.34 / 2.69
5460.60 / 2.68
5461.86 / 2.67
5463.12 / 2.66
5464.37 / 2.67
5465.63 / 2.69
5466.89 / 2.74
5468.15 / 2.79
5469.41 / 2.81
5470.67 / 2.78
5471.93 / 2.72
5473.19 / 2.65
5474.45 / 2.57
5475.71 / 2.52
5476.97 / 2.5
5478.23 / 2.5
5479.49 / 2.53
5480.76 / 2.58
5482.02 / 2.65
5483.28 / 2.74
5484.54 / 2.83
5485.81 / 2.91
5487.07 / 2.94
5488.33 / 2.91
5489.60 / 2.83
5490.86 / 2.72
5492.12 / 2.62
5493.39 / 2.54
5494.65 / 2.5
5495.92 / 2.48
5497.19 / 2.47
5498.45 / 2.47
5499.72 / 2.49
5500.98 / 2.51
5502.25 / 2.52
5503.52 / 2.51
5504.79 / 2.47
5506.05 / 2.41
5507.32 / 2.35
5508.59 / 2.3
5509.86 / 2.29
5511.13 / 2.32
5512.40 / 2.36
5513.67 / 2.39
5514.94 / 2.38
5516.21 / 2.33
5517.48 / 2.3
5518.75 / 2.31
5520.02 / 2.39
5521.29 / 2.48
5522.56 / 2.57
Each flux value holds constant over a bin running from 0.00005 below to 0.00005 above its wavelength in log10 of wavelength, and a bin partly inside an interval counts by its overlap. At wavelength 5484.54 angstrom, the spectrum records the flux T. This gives 2.83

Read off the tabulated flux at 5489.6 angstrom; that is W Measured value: 2.83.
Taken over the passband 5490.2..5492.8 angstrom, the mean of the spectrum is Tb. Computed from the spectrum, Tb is 2.67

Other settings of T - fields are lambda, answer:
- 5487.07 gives 2.94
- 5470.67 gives 2.78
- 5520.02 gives 2.39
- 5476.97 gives 2.5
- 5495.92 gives 2.48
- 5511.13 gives 2.32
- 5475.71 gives 2.52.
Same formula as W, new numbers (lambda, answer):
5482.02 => 2.65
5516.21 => 2.33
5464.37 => 2.67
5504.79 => 2.47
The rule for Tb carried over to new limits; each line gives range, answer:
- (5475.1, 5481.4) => 2.53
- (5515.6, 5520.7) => 2.34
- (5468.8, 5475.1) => 2.71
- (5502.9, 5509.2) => 2.41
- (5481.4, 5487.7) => 2.82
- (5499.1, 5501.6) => 2.51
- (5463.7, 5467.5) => 2.7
